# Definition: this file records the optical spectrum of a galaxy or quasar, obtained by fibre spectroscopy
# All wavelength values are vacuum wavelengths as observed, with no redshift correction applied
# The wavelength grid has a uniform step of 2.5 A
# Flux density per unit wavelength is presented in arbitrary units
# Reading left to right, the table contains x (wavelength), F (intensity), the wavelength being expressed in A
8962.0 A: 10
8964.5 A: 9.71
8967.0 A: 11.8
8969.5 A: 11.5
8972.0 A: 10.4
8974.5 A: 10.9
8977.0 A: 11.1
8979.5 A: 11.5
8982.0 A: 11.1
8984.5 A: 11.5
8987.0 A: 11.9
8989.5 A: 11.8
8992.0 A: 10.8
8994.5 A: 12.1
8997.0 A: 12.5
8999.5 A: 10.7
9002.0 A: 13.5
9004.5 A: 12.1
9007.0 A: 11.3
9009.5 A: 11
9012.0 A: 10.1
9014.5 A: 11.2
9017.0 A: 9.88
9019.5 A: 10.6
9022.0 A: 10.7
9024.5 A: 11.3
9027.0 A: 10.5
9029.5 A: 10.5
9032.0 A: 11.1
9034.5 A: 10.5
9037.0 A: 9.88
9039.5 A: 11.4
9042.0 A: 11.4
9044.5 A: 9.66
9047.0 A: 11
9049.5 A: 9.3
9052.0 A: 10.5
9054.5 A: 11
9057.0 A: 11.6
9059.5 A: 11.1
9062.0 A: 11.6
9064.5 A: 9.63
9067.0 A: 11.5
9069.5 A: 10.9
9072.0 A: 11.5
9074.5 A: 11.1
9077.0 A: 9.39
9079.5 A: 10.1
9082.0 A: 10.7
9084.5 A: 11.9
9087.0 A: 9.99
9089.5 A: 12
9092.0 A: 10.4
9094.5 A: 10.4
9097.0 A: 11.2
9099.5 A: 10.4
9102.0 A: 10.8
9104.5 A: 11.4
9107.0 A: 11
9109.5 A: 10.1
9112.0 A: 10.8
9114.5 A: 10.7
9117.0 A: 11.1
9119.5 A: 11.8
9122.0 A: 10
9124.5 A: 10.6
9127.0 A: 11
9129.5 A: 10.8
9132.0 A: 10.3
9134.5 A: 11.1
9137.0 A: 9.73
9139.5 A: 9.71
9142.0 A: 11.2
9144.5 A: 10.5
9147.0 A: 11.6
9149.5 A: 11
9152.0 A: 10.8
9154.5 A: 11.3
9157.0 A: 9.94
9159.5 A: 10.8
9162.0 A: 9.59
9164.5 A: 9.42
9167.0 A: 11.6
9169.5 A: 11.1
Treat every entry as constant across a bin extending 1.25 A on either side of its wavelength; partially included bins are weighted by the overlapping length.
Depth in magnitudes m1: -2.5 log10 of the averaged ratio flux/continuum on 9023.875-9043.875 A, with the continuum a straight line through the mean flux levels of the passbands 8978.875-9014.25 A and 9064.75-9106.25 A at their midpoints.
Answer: 0.047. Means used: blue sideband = 11.6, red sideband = 10.8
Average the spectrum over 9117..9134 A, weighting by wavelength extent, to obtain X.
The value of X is 10.8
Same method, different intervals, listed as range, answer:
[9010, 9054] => 10.6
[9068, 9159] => 10.8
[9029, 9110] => 10.8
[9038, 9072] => 10.8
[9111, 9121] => 11.1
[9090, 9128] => 10.8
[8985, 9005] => 11.9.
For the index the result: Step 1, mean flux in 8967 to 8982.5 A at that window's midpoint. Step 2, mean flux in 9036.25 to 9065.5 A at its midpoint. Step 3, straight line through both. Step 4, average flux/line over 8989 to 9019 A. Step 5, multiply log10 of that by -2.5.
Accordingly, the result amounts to -0.04 mag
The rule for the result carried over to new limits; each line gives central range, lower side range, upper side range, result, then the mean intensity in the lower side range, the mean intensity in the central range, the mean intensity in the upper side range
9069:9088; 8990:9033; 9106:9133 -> 0.021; 11.2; 10.7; 10.7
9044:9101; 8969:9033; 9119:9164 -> 0.016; 11.2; 10.7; 10.6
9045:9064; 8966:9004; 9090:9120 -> 0.036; 11.5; 10.8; 10.8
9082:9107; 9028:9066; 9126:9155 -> -0.022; 10.7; 10.9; 10.7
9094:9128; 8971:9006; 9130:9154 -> 0.005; 11.6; 10.8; 10.7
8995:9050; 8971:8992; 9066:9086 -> 0.014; 11.3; 11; 10.9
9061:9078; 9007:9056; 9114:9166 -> -0.019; 10.6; 10.8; 10.6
